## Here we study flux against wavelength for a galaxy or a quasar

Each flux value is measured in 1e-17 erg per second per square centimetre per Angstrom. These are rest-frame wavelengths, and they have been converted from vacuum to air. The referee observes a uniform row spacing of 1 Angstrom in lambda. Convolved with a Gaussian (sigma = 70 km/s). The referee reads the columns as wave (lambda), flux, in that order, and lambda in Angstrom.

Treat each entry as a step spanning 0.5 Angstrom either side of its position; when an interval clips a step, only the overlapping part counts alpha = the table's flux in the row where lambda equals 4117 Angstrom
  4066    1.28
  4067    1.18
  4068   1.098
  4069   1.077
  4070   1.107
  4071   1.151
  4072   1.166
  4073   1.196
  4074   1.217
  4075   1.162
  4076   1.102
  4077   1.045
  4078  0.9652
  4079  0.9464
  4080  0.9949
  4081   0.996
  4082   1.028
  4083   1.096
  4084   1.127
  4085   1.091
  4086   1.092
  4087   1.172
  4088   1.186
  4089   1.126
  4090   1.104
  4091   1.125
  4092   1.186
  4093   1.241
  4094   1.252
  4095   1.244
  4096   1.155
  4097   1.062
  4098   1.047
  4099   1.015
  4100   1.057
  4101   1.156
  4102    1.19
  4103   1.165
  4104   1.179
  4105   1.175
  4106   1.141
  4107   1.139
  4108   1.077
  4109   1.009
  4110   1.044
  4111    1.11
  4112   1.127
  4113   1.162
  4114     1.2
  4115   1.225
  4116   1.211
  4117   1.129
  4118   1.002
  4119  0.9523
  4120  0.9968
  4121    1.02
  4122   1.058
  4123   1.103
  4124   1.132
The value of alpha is 1.129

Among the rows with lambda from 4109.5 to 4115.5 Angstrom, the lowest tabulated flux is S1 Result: 1.044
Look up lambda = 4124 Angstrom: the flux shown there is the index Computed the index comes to 1.132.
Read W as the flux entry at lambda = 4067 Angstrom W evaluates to 1.18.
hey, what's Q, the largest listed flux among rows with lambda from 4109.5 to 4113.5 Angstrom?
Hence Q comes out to 1.162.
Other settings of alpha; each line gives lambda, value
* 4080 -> 0.9949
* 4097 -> 1.062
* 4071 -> 1.151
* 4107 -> 1.139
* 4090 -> 1.104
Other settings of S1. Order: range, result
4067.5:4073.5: 1.077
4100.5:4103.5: 1.156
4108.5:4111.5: 1.009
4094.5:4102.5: 1.015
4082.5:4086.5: 1.091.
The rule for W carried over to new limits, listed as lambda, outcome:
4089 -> 1.126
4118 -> 1.002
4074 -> 1.217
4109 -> 1.009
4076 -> 1.102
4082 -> 1.028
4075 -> 1.162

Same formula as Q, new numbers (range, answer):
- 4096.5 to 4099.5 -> 1.062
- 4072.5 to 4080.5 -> 1.217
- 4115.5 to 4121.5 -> 1.211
